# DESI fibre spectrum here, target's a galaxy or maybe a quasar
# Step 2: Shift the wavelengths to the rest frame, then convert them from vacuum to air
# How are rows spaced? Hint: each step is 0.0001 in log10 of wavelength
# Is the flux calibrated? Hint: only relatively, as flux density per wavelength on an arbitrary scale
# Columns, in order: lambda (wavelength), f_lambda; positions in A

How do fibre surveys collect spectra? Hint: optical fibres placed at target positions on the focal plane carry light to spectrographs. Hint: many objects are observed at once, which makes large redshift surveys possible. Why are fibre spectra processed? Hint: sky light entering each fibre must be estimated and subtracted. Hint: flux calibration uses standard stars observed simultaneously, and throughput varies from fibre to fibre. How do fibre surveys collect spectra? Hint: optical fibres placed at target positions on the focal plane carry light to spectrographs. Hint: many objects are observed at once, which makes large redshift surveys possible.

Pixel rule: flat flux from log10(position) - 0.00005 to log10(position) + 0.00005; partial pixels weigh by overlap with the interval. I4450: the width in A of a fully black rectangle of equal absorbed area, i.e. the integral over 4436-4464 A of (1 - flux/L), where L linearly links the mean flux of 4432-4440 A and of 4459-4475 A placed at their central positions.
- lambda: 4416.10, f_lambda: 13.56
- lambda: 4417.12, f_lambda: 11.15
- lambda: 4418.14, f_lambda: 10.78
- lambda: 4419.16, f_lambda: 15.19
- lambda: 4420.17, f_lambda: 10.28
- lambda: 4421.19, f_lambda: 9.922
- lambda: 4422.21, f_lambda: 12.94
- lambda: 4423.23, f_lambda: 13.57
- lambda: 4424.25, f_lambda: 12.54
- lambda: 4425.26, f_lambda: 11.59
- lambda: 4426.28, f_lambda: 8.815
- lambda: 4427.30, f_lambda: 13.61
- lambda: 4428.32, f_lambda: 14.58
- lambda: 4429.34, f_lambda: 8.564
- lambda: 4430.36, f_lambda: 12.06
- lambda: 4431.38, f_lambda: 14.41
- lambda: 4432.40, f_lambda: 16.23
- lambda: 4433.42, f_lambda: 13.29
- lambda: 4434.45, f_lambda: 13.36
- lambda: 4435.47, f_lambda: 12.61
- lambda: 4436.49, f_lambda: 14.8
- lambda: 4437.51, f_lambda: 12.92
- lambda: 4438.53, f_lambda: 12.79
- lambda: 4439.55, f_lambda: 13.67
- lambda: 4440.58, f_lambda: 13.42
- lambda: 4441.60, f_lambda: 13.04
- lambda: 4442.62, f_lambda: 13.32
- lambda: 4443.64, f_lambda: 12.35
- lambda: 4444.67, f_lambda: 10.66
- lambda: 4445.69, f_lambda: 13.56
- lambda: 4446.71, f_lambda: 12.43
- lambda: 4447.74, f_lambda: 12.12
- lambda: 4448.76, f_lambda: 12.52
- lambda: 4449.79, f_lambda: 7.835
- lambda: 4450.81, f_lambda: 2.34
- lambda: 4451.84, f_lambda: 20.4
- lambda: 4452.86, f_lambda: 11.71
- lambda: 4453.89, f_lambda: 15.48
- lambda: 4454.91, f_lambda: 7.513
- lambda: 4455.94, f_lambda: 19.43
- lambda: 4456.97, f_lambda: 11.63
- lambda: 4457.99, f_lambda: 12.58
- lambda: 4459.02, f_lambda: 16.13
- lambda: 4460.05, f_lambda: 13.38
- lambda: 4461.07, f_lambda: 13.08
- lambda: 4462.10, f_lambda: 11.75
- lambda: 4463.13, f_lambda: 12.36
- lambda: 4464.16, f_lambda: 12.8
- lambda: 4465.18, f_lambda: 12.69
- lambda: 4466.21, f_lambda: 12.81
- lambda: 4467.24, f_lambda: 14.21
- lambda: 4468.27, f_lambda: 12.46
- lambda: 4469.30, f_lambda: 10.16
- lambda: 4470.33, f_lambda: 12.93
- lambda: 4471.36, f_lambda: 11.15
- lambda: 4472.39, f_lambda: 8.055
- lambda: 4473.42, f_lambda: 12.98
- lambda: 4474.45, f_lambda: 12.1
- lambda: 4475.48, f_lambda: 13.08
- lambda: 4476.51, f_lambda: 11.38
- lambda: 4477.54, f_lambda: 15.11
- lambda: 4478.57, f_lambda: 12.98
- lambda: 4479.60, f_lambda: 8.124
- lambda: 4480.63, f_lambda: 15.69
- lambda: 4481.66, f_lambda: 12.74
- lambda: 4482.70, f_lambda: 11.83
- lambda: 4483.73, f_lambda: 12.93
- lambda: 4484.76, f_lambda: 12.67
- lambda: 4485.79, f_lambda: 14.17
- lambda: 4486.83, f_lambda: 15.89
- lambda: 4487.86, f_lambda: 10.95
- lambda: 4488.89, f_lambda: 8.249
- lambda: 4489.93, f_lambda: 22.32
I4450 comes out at 0.7 A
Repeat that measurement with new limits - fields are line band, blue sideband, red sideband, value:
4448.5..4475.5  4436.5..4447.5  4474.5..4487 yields 1.2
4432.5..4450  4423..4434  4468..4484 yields -0.4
